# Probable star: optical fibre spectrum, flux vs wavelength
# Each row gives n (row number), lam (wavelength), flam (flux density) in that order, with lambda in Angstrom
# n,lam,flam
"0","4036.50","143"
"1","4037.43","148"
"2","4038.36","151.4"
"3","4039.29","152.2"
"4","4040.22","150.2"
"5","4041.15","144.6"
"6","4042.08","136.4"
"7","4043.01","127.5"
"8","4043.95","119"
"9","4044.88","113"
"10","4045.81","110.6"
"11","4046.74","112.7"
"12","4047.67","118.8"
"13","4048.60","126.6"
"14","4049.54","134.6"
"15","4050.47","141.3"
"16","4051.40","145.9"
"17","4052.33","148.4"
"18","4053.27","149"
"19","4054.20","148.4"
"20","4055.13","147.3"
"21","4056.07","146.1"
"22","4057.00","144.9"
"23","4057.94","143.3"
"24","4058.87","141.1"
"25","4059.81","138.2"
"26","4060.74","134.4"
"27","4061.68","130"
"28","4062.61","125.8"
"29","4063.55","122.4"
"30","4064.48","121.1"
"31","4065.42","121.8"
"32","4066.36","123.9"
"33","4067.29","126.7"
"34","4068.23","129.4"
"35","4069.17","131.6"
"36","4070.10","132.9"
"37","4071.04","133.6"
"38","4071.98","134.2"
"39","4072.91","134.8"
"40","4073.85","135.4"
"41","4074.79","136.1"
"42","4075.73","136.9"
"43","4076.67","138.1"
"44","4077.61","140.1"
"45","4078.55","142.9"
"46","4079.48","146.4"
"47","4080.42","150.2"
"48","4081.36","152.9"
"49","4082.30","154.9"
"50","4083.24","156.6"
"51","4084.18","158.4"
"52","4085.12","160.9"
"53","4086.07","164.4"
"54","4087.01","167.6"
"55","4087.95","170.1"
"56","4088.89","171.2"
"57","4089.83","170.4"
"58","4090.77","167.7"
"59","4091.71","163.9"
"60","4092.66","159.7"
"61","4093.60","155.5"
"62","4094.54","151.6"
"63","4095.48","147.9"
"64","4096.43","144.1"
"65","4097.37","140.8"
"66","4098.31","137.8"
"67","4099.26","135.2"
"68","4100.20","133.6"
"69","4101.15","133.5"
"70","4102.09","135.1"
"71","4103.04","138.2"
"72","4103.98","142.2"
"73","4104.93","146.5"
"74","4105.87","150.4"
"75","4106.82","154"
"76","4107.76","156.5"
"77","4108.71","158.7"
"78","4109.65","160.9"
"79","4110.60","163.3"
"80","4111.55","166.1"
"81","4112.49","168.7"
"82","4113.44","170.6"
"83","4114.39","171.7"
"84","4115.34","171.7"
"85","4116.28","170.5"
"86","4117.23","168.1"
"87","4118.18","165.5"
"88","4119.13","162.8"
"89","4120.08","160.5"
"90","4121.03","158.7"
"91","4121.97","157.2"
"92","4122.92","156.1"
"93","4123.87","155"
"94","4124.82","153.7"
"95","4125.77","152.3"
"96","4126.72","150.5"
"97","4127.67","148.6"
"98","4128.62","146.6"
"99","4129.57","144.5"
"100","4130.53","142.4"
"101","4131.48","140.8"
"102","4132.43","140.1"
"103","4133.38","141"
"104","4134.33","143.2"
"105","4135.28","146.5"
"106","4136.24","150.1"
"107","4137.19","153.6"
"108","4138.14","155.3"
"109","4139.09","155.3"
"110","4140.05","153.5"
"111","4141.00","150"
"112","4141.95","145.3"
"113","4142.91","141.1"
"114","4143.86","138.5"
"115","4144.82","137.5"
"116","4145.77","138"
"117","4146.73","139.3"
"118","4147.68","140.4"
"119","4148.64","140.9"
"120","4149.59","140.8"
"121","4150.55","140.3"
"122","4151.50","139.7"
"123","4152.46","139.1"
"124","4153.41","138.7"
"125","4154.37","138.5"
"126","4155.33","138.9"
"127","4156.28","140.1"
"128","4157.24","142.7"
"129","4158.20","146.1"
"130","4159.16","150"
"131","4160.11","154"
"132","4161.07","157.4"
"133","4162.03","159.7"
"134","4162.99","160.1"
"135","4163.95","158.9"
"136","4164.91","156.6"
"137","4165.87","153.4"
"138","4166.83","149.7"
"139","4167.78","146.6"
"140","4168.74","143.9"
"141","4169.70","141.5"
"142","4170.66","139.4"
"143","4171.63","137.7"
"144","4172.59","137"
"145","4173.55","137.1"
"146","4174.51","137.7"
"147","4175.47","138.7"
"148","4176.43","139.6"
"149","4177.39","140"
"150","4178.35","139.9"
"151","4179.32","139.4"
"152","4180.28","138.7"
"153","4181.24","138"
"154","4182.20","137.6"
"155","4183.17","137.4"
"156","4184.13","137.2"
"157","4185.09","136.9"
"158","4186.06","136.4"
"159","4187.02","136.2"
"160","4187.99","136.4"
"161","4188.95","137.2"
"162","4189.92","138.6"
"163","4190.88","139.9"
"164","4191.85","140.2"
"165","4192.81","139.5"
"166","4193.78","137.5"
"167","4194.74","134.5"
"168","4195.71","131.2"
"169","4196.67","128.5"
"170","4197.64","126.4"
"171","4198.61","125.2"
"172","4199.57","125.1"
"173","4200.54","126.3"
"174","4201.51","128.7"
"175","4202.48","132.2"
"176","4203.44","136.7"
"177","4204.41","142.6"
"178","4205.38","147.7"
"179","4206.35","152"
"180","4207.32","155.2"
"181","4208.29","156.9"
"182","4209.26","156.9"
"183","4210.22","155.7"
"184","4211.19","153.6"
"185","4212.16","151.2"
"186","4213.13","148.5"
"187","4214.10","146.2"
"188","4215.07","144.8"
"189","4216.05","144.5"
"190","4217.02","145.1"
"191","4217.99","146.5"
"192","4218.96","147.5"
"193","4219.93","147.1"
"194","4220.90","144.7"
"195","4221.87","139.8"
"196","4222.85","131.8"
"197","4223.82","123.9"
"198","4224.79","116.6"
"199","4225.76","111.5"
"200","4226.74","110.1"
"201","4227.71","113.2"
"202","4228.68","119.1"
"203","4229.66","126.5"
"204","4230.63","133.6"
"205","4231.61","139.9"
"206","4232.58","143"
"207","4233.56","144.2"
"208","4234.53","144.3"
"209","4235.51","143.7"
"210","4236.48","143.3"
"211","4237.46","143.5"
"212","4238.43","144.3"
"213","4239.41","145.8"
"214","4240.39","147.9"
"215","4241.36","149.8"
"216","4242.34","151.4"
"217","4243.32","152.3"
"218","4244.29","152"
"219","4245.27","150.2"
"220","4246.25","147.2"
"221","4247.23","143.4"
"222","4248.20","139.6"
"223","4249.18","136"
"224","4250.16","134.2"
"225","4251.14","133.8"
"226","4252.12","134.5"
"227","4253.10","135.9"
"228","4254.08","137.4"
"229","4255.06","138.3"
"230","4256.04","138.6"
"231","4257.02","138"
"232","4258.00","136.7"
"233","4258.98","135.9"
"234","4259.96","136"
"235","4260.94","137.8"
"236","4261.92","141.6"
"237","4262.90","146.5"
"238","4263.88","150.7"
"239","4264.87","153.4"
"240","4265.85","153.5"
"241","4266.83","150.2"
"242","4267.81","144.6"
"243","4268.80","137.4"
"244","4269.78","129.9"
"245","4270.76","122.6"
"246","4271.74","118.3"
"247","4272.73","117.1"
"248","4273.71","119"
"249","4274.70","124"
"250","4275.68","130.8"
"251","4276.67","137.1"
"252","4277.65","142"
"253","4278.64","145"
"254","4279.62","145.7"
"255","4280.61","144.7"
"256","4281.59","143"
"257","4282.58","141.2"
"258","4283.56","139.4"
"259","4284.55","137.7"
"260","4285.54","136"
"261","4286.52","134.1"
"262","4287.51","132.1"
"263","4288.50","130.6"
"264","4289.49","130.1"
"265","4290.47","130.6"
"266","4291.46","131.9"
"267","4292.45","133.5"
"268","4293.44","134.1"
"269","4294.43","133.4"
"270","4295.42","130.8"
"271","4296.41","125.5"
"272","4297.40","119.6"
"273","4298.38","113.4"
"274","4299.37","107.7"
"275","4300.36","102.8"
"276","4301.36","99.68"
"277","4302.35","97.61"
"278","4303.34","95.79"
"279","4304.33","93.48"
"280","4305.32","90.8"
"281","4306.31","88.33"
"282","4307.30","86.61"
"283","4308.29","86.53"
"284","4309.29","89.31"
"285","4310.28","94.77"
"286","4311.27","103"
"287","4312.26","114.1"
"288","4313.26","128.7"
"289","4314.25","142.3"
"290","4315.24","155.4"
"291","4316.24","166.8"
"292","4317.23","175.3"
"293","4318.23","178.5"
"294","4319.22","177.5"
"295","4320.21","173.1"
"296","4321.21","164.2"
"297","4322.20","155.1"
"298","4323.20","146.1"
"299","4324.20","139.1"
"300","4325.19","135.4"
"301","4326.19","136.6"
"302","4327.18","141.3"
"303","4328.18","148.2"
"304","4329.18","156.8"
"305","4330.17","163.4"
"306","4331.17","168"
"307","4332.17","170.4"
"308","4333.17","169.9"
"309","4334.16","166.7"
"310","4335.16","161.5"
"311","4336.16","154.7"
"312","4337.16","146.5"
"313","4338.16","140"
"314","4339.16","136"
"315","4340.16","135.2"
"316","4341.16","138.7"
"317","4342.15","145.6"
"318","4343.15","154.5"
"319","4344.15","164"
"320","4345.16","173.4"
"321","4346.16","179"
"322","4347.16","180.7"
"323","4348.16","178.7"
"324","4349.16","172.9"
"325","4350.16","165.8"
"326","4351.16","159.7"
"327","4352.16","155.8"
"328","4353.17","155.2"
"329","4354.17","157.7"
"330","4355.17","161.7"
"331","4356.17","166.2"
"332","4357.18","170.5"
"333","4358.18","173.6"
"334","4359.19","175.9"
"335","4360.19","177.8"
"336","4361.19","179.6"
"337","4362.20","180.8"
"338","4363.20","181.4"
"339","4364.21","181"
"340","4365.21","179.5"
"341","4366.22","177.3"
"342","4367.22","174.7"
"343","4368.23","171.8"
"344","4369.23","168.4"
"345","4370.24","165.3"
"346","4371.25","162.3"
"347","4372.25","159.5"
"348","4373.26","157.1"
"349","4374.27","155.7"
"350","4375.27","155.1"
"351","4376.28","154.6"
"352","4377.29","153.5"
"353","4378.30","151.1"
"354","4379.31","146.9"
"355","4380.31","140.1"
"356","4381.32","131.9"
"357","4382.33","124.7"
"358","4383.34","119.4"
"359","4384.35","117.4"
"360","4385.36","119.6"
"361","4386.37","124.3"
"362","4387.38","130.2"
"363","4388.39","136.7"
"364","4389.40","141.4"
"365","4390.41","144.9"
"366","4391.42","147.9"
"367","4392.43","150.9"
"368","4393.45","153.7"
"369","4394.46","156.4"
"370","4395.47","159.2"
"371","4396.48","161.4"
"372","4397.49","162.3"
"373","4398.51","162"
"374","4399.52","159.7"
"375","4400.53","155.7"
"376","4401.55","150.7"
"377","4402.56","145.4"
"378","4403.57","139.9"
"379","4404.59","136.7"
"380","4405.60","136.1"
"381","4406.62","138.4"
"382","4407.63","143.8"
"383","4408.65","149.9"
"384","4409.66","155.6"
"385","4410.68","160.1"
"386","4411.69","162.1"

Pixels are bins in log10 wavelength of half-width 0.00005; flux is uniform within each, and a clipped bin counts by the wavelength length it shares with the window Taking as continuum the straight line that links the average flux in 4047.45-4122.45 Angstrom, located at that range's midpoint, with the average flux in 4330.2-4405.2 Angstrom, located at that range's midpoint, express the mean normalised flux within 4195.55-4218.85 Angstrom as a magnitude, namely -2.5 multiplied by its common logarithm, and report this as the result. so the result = 0.068 mag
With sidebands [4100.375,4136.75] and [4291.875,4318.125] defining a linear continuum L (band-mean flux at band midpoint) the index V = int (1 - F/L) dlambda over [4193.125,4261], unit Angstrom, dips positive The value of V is -3.7 Angstrom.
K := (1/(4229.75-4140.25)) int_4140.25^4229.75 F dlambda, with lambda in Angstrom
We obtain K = 140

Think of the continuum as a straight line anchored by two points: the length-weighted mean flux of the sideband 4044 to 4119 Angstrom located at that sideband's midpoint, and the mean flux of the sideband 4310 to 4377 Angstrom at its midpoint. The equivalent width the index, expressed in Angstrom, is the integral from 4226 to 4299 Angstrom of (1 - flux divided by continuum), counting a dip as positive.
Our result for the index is 8.6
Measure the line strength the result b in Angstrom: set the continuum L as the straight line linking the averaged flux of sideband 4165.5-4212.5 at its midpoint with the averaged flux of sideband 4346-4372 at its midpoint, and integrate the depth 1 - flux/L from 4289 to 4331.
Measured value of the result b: 8.5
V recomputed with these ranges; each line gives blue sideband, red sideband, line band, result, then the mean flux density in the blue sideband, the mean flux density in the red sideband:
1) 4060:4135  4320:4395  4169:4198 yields 2.6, 149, 156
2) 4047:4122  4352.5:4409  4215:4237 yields 2.3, 147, 154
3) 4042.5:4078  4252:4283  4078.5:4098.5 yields -3.5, 133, 138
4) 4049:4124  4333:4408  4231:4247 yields 0.6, 148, 155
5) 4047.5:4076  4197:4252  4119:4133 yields -1.4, 135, 140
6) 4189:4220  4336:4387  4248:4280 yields 2.3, 142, 158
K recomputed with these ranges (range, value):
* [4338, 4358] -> 160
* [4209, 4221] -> 149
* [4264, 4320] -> 128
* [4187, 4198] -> 136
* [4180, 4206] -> 135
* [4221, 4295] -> 137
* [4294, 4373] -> 148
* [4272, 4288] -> 135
